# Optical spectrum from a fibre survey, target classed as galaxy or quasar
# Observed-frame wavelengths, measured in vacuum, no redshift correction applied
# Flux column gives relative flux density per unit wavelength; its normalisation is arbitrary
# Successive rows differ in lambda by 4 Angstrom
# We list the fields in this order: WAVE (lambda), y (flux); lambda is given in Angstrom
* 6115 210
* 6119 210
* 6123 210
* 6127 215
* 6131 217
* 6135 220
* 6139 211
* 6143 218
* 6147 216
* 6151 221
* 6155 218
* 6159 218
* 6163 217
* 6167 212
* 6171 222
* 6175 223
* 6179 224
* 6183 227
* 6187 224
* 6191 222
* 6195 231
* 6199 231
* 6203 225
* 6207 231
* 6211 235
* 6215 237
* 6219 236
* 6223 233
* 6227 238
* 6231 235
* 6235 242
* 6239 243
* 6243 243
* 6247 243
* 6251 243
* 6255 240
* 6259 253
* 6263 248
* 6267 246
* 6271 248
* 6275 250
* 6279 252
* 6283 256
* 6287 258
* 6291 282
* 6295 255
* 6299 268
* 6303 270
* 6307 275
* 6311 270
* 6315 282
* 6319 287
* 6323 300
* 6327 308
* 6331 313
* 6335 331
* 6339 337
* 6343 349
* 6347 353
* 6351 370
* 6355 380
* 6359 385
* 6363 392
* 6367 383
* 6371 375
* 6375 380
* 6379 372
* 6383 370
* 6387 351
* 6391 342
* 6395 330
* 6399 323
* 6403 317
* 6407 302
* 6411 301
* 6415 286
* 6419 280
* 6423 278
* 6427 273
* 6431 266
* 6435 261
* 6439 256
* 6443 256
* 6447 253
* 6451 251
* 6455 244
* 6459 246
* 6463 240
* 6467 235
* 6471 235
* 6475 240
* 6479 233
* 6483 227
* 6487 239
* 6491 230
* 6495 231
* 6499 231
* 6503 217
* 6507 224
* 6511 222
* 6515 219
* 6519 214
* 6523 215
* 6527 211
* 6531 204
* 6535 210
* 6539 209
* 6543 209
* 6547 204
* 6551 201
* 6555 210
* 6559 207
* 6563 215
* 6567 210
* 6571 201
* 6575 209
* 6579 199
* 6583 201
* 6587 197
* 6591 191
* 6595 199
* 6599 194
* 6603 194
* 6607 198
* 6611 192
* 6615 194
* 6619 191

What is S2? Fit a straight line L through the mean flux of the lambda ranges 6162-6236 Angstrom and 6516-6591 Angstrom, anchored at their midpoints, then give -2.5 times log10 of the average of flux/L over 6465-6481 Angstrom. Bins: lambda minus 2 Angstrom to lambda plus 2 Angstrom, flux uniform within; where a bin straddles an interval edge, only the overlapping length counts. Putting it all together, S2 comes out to -0.12 mag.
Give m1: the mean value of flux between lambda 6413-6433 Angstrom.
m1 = 277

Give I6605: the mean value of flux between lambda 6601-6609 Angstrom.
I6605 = 196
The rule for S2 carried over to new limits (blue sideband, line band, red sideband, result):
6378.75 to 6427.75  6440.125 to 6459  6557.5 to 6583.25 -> 0.14 mag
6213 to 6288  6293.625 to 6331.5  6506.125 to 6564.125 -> -0.19 mag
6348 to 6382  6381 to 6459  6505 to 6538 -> 0.11 mag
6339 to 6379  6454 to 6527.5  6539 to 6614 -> 0.17 mag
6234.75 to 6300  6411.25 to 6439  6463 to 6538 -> -0.18 mag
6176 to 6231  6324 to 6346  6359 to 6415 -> -0.04 mag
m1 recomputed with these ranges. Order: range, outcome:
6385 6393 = 346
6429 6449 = 258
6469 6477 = 238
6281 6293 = 265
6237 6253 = 243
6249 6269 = 246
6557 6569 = 211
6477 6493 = 232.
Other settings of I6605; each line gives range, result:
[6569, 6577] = 205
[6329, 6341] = 327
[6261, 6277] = 248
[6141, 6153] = 218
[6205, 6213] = 233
